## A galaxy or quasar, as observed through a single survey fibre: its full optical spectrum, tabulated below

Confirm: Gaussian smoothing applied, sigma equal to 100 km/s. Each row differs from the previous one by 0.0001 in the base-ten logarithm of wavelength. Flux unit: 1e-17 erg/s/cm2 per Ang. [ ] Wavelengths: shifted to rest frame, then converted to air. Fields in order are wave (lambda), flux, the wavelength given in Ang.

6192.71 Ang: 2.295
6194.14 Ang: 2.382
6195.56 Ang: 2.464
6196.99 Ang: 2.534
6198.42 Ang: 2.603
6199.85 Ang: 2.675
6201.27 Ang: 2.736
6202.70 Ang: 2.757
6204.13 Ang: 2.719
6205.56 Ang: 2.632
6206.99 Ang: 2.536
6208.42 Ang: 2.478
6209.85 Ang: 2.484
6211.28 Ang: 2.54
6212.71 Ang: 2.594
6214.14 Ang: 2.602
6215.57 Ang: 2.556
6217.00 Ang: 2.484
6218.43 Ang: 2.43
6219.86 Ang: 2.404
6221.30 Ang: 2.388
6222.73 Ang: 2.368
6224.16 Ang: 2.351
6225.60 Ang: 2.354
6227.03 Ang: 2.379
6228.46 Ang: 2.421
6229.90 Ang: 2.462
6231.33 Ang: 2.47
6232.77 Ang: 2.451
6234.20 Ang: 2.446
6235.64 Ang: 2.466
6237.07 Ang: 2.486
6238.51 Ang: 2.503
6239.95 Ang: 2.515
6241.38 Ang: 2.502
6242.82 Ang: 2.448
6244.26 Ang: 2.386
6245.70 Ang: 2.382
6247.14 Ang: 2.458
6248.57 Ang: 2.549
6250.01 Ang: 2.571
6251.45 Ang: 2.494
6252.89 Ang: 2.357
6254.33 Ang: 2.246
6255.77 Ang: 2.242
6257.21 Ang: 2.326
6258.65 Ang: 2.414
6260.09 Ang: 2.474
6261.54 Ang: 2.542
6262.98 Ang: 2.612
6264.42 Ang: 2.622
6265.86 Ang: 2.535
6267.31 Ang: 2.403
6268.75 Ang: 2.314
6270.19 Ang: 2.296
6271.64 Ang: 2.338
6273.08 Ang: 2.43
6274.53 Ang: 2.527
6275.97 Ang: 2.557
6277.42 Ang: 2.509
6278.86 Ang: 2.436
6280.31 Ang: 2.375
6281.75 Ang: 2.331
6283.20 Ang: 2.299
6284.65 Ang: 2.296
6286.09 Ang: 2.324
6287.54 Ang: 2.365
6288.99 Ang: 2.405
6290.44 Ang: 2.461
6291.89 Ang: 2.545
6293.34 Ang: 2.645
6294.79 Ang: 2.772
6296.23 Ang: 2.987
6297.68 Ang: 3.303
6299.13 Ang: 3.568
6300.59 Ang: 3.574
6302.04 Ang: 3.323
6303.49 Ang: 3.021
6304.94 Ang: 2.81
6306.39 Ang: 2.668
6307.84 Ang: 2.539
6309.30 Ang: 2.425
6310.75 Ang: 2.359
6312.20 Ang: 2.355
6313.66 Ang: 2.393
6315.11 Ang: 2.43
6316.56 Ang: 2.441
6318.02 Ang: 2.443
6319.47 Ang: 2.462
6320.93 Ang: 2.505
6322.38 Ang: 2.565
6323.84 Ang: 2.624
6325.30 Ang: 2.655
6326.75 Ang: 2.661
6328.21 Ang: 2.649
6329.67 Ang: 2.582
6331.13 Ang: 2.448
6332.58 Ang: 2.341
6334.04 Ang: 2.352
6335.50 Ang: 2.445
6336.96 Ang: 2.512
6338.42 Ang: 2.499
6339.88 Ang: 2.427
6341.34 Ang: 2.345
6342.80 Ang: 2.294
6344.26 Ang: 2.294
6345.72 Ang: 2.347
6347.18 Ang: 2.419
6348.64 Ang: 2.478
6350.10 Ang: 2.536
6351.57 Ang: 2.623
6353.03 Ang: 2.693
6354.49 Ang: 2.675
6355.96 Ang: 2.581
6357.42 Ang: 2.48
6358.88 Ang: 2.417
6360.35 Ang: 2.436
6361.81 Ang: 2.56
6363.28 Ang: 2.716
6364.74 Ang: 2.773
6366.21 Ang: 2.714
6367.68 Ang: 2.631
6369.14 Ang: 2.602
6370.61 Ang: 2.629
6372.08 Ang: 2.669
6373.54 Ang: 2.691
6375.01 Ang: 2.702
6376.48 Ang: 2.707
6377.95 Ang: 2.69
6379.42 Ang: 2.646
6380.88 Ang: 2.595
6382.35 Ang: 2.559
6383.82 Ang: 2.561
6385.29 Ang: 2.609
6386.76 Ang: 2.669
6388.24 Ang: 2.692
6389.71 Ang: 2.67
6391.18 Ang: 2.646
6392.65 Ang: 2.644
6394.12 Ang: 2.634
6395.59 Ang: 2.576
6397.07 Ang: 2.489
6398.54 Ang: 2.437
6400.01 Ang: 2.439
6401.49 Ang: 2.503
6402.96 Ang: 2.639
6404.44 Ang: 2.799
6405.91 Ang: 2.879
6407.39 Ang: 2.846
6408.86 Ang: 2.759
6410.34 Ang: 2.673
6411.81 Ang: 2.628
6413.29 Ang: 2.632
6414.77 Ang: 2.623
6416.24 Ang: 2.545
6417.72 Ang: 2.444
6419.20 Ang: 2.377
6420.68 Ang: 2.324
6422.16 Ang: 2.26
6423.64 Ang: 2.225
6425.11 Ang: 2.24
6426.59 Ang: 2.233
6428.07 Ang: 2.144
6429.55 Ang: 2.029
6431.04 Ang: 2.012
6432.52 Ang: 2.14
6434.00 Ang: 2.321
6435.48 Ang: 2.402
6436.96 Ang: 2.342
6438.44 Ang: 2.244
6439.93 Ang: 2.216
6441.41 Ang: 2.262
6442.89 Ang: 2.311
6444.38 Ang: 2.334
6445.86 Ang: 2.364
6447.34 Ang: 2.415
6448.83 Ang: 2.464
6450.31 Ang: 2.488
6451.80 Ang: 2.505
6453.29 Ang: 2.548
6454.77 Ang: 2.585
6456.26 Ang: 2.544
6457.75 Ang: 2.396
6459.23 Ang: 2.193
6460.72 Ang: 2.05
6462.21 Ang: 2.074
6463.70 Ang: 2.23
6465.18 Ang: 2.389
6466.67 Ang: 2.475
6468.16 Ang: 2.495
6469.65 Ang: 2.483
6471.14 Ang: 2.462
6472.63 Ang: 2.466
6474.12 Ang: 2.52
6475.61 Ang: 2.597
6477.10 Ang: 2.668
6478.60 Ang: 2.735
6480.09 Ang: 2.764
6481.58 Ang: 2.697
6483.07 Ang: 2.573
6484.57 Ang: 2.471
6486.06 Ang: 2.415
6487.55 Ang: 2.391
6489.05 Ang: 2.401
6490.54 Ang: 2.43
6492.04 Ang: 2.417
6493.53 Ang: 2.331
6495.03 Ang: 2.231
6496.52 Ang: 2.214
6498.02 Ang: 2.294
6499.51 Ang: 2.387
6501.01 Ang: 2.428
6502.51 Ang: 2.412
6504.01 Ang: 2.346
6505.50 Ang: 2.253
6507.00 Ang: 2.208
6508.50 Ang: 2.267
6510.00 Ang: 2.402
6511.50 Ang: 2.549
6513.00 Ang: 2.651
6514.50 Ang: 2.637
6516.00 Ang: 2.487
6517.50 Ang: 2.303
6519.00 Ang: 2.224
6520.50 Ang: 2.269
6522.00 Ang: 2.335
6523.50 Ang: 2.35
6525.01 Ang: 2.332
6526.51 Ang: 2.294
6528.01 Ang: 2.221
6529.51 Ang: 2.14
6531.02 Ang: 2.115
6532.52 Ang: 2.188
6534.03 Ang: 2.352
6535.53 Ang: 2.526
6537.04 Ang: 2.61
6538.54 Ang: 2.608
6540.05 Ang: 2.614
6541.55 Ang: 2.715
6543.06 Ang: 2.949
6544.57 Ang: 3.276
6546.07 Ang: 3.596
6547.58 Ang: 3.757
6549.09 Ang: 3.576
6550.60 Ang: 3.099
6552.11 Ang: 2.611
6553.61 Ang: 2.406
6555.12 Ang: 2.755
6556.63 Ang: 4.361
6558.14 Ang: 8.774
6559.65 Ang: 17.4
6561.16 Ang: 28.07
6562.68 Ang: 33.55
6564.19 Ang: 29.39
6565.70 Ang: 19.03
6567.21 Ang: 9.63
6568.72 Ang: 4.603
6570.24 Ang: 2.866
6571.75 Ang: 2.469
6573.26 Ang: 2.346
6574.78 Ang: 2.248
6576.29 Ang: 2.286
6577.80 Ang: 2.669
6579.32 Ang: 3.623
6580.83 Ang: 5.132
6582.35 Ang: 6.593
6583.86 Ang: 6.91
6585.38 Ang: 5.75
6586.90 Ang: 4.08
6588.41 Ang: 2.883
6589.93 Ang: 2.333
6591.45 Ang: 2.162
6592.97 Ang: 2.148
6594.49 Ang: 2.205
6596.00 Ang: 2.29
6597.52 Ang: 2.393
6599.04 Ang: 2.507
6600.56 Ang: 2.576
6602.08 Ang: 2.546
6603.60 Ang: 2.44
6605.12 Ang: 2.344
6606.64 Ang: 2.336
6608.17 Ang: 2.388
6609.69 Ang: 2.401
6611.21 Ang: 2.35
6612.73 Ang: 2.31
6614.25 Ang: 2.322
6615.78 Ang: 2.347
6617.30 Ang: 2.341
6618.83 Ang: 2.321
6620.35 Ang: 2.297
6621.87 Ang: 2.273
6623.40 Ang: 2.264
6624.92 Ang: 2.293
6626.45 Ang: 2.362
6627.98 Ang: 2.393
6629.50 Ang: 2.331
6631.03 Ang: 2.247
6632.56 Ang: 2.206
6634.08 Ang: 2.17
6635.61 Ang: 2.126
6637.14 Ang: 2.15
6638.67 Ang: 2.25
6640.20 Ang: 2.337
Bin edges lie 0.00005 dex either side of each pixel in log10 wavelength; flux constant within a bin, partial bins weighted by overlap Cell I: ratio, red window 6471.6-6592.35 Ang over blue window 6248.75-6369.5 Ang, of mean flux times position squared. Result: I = 1.9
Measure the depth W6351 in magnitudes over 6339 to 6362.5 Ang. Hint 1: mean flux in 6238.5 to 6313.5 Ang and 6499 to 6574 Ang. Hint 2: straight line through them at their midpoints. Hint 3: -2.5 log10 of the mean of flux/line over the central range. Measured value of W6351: 0.317 mag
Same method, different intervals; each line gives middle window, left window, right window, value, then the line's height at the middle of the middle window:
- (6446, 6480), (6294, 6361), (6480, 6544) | 0.006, 2.46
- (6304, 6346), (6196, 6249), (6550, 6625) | 0.318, 3.33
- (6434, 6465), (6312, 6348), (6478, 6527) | 0.035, 2.42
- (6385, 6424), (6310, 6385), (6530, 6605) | 0.271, 3.33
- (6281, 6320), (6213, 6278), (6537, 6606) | 0.142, 3.03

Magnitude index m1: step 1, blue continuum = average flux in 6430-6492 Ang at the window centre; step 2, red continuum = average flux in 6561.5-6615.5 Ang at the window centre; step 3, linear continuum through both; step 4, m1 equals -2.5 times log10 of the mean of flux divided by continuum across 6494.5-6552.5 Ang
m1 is 0.47 mag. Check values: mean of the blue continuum 2.41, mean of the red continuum 5.46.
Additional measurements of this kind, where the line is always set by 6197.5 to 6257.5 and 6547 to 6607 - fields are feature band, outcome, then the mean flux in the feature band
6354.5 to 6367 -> 0.46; 2.59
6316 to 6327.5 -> 0.35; 2.55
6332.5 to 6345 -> 0.47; 2.39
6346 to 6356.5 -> 0.44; 2.56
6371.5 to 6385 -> 0.48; 2.65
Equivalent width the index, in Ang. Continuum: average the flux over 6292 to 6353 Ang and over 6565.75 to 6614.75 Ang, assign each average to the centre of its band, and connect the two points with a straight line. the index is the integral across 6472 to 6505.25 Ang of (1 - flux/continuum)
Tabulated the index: 7.3 Ang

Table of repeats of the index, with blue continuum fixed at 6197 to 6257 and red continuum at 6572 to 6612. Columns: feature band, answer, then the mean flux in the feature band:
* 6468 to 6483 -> 1.50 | 2.59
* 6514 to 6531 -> 3.69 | 2.31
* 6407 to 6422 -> 1.17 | 2.57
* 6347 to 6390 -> 1.49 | 2.62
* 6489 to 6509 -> 4.04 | 2.33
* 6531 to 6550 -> 0.75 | 2.87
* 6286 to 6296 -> 0.19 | 2.54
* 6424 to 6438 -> 3.00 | 2.21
